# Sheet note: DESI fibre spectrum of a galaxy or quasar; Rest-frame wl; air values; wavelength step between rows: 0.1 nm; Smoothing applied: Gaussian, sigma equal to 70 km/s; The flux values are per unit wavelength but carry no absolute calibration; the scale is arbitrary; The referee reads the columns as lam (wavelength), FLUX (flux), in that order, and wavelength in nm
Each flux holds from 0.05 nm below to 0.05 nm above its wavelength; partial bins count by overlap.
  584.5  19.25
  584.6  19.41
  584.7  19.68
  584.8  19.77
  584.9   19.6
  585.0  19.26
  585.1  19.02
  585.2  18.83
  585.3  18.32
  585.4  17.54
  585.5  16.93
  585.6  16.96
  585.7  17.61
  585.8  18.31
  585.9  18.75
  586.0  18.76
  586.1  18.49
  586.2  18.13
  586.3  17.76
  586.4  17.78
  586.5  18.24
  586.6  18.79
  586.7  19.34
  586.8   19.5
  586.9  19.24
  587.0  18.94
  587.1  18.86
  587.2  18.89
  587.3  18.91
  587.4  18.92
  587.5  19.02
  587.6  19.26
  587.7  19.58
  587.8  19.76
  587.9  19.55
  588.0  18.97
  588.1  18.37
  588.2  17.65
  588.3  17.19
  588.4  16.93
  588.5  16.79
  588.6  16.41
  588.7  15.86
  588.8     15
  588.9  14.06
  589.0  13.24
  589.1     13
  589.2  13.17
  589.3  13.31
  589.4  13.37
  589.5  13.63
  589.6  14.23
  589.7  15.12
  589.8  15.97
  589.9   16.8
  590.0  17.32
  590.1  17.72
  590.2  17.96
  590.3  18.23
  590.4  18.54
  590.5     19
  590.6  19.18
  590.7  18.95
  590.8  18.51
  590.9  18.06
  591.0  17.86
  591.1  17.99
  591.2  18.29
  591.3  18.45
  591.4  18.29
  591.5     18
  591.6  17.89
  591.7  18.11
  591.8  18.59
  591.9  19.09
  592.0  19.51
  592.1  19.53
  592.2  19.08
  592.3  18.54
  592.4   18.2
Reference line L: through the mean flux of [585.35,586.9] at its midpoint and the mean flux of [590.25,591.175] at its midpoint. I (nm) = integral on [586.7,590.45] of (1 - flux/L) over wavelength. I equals 0.27 nm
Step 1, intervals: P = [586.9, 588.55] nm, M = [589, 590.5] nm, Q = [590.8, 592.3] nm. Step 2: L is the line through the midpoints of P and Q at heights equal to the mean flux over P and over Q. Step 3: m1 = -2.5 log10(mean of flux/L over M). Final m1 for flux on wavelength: 0.19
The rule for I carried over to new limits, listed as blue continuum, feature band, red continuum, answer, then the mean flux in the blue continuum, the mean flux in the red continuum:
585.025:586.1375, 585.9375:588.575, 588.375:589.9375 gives -0.33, 18.2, 14.8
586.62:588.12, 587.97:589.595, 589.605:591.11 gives 0.28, 19.1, 17.7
